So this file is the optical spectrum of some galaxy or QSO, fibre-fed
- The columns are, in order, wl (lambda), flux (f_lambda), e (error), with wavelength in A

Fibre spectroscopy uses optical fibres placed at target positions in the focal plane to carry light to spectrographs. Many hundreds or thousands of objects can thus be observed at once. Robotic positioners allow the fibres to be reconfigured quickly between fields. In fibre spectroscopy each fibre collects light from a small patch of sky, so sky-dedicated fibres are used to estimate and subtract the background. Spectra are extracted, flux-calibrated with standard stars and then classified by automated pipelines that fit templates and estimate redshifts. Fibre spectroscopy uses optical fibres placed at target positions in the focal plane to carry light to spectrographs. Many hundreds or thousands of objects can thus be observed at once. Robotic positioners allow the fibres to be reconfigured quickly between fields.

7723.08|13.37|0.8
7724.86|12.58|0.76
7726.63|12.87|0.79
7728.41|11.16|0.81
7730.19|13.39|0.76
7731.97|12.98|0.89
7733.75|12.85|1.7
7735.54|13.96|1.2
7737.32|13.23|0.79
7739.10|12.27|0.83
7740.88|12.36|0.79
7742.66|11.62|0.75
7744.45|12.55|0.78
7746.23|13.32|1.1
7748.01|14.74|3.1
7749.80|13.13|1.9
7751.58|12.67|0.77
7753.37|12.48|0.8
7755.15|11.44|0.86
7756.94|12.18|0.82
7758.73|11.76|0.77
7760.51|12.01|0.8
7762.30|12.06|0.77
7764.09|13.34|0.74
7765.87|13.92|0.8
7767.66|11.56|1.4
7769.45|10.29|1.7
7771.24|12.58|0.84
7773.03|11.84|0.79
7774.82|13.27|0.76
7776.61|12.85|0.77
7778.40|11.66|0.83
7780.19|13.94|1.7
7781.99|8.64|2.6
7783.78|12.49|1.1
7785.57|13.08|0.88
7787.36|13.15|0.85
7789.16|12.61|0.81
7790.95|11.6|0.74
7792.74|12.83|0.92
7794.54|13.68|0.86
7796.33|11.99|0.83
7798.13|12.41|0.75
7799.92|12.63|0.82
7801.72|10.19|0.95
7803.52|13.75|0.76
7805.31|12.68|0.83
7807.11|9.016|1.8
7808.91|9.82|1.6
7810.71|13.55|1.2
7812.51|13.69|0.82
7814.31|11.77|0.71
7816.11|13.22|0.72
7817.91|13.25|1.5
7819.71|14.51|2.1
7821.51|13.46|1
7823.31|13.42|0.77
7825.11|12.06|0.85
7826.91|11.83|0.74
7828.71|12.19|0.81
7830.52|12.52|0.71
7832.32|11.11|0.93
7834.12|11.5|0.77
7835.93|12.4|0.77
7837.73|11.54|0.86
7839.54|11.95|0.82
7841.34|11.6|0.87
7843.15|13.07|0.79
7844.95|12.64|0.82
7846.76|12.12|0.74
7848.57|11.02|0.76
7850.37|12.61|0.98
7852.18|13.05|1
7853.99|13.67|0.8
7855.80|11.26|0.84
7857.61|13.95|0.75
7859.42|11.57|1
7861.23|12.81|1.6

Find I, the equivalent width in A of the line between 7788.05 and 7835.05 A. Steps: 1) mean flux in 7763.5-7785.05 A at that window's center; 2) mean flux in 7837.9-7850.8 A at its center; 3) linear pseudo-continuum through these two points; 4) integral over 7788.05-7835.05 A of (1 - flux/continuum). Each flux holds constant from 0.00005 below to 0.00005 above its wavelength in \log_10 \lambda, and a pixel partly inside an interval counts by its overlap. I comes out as -0.8 A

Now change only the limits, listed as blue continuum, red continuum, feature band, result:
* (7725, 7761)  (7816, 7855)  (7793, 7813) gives 0.7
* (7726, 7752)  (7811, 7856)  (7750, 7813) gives 2.4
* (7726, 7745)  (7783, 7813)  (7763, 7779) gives 0.1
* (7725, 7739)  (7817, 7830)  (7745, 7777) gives 0.9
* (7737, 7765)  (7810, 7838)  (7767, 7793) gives 0.9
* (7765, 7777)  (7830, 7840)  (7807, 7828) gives -1.2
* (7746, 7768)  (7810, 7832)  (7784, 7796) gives 0.0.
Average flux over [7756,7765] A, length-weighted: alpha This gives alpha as 12.3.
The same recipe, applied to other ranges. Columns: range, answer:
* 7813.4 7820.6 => 13.2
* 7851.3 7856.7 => 12.7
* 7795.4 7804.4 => 12.2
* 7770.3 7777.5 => 12.6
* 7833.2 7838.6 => 11.8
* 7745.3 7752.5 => 13.5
